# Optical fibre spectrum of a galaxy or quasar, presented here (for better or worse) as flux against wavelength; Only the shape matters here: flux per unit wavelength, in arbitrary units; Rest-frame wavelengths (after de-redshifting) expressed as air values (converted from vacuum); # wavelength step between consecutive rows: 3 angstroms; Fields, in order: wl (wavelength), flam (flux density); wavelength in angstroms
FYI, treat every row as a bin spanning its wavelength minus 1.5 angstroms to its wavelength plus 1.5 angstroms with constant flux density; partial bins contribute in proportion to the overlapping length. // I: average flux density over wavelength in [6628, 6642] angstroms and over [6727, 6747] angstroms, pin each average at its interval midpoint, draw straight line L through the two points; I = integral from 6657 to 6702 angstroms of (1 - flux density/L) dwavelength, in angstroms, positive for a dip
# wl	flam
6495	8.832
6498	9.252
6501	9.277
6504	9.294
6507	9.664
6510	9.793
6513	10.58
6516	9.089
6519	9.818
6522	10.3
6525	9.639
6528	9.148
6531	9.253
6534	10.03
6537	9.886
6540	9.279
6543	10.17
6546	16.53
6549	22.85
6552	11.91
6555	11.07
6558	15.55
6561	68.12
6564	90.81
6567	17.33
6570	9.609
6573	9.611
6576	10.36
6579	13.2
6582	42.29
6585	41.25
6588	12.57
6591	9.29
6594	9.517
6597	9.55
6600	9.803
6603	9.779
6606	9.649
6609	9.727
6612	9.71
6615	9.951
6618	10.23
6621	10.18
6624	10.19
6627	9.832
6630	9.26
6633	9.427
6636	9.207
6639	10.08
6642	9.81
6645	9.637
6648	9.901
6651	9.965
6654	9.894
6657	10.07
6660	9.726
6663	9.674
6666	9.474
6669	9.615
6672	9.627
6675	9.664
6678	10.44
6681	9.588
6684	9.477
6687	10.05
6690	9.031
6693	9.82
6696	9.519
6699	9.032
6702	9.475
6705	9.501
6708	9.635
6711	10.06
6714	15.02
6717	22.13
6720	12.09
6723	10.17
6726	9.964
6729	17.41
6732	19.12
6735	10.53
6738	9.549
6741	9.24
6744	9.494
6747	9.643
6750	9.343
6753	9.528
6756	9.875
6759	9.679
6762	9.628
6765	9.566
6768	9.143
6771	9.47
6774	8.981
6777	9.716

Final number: 4.5 angstroms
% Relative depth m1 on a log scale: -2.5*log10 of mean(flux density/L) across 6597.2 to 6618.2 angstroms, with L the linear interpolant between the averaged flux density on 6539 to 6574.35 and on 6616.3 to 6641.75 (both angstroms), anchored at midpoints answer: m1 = 0.39 mag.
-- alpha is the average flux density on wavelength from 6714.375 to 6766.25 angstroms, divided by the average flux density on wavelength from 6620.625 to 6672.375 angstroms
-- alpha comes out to 1.2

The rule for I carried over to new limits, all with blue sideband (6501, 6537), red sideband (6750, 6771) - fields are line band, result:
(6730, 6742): -3.6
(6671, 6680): -0.3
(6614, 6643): -0.6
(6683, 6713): -0.2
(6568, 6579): -1.1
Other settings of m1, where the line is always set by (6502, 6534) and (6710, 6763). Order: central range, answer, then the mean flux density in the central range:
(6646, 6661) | 0.12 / 9.91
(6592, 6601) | 0.09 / 9.59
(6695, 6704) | 0.22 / 9.34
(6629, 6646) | 0.14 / 9.58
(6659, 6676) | 0.16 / 9.63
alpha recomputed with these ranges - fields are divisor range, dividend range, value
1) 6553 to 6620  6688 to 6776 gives 0.55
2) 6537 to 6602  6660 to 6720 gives 0.50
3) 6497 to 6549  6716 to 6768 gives 1.09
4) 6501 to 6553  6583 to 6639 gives 1.08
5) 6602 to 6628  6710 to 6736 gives 1.43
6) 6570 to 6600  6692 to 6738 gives 0.73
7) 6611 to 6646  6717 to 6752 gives 1.22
